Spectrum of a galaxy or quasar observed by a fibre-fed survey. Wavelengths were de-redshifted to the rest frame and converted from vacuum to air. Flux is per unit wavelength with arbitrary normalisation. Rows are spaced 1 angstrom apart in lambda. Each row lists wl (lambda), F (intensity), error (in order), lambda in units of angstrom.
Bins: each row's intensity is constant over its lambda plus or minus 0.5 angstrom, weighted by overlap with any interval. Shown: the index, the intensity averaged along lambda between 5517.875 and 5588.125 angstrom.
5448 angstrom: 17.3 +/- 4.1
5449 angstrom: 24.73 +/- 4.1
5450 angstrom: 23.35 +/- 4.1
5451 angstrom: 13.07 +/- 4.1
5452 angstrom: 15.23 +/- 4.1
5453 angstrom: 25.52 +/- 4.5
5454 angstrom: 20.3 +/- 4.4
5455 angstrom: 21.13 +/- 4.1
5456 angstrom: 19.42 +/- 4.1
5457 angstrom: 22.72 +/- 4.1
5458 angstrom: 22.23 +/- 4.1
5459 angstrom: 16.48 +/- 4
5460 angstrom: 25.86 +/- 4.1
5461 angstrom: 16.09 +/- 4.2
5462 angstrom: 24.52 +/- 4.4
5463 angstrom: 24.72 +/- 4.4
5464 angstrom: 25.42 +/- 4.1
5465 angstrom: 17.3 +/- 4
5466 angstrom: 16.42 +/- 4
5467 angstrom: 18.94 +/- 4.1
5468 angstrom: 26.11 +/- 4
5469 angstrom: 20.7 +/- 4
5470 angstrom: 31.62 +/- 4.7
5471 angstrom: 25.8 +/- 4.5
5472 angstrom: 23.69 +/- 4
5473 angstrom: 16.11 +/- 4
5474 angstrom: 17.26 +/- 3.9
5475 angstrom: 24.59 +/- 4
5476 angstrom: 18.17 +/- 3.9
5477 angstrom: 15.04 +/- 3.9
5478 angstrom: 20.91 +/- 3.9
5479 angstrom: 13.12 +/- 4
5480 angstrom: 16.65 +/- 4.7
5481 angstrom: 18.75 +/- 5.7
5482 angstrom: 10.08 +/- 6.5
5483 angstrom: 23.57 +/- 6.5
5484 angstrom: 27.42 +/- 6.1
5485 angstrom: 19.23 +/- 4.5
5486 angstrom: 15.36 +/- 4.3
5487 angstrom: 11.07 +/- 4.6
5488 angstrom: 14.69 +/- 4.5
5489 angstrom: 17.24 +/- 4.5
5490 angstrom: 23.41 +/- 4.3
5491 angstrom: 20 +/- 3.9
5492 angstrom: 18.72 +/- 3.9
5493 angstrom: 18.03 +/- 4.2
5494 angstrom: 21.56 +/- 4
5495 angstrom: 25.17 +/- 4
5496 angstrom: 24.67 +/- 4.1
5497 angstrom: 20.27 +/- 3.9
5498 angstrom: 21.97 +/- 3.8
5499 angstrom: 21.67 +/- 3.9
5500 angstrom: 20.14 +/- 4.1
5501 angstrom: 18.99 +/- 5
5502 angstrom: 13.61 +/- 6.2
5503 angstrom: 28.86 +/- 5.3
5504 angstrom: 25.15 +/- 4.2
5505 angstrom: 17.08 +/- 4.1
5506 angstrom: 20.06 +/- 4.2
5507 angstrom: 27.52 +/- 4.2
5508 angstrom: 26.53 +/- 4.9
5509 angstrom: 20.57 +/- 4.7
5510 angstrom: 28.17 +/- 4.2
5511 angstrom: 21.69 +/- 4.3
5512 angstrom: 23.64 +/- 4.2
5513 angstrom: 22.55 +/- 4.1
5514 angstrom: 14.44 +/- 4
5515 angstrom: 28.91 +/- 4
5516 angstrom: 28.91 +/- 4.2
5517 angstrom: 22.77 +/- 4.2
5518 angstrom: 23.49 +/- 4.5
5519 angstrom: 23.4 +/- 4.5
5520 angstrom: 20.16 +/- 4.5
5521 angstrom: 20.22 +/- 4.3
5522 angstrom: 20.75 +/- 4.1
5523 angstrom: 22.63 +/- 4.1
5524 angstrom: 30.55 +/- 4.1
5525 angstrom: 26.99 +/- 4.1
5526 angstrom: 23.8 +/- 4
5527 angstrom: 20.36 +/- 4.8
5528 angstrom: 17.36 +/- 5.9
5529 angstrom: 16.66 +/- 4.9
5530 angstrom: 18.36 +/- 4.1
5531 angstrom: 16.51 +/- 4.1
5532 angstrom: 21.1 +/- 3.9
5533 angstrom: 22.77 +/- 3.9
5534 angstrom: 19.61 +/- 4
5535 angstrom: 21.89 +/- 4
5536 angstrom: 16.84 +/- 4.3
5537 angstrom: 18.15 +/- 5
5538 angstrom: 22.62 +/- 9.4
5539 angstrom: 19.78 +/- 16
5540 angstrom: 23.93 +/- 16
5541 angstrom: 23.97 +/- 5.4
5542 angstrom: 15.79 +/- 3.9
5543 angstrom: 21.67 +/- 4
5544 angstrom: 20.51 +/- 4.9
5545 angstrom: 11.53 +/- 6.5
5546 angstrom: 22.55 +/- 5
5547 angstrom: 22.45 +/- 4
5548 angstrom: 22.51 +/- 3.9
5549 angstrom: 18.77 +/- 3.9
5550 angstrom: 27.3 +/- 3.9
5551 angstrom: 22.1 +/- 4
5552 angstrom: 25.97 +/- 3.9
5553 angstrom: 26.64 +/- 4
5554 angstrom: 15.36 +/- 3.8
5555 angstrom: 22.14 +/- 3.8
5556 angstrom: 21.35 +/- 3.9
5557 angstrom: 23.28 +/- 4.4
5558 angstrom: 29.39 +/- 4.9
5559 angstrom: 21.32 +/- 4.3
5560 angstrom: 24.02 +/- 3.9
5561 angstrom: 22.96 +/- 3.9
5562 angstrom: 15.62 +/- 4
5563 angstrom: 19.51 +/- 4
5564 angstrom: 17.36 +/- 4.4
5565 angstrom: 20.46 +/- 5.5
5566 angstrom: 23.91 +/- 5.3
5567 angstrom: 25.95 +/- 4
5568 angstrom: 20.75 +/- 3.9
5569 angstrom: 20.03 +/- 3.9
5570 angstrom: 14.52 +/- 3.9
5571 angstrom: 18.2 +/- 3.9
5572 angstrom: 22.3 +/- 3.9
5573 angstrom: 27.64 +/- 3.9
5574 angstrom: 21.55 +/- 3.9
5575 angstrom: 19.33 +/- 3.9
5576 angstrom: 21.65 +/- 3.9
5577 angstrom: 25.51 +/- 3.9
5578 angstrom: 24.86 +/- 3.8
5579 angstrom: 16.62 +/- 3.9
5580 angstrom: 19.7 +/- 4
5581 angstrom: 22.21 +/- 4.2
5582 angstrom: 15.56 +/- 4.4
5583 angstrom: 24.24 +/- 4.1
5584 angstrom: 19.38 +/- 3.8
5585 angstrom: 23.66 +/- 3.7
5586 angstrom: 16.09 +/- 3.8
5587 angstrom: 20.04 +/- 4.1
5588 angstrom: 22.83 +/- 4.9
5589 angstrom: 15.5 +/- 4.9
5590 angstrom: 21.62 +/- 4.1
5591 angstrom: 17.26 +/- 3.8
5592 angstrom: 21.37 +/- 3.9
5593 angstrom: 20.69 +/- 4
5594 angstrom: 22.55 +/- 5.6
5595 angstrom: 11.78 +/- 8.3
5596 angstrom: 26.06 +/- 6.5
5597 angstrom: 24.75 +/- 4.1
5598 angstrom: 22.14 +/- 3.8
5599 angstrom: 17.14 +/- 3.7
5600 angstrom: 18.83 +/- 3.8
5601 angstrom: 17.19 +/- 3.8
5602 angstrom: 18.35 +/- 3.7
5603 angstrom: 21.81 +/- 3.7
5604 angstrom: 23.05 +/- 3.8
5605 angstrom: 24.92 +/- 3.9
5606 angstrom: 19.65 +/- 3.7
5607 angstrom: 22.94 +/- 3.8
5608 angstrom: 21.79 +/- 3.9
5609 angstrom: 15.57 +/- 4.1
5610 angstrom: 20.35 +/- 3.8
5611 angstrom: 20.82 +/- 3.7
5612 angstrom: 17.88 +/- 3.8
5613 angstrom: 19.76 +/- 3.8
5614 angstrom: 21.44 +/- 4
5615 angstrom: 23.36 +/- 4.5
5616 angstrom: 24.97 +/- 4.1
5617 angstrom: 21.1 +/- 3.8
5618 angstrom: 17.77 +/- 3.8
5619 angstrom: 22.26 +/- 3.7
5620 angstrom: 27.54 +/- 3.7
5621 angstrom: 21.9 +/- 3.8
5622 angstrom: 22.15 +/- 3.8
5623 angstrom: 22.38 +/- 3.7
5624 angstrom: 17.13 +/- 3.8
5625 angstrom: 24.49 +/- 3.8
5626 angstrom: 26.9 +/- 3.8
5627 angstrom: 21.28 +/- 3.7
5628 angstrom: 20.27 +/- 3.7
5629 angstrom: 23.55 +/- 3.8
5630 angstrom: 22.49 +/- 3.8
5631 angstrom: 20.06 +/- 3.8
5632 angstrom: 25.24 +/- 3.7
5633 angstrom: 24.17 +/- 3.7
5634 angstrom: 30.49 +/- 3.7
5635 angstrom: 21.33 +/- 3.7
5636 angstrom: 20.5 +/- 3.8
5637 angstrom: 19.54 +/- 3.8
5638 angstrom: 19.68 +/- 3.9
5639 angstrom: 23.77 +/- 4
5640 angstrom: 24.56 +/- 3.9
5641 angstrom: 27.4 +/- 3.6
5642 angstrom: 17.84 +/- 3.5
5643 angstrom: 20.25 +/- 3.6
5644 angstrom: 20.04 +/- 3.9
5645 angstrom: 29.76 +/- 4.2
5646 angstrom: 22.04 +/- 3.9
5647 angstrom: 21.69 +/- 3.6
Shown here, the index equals 21.2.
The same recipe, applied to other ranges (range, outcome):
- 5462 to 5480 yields 20.9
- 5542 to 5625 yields 21.1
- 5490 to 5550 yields 21.6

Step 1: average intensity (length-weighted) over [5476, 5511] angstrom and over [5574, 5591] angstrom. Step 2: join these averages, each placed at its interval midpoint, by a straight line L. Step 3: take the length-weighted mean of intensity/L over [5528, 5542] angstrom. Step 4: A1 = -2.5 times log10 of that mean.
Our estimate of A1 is 0.02 mag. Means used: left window 20.1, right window 20.5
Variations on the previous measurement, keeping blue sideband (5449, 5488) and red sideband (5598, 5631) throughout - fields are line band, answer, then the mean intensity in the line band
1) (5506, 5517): -0.18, 24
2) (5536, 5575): -0.03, 21.3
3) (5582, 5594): 0.05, 20.1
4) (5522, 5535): -0.04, 21.4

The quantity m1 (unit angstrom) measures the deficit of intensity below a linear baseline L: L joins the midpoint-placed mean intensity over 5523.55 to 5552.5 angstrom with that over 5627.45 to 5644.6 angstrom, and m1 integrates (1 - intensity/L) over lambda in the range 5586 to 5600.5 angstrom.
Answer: 1.2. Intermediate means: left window 21.1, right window 22.5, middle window 20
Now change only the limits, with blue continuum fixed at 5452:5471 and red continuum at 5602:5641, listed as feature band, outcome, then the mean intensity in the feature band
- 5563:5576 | 0.6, 21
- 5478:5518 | 2.0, 20.9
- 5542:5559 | 0.1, 21.9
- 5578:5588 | 0.9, 20.1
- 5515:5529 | -0.8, 23.2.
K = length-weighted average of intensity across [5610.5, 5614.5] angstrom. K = 20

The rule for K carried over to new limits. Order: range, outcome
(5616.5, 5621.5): 22.1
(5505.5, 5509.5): 23.7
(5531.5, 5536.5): 20.4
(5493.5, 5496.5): 23.8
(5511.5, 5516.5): 23.7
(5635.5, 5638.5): 19.9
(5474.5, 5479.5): 18.4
